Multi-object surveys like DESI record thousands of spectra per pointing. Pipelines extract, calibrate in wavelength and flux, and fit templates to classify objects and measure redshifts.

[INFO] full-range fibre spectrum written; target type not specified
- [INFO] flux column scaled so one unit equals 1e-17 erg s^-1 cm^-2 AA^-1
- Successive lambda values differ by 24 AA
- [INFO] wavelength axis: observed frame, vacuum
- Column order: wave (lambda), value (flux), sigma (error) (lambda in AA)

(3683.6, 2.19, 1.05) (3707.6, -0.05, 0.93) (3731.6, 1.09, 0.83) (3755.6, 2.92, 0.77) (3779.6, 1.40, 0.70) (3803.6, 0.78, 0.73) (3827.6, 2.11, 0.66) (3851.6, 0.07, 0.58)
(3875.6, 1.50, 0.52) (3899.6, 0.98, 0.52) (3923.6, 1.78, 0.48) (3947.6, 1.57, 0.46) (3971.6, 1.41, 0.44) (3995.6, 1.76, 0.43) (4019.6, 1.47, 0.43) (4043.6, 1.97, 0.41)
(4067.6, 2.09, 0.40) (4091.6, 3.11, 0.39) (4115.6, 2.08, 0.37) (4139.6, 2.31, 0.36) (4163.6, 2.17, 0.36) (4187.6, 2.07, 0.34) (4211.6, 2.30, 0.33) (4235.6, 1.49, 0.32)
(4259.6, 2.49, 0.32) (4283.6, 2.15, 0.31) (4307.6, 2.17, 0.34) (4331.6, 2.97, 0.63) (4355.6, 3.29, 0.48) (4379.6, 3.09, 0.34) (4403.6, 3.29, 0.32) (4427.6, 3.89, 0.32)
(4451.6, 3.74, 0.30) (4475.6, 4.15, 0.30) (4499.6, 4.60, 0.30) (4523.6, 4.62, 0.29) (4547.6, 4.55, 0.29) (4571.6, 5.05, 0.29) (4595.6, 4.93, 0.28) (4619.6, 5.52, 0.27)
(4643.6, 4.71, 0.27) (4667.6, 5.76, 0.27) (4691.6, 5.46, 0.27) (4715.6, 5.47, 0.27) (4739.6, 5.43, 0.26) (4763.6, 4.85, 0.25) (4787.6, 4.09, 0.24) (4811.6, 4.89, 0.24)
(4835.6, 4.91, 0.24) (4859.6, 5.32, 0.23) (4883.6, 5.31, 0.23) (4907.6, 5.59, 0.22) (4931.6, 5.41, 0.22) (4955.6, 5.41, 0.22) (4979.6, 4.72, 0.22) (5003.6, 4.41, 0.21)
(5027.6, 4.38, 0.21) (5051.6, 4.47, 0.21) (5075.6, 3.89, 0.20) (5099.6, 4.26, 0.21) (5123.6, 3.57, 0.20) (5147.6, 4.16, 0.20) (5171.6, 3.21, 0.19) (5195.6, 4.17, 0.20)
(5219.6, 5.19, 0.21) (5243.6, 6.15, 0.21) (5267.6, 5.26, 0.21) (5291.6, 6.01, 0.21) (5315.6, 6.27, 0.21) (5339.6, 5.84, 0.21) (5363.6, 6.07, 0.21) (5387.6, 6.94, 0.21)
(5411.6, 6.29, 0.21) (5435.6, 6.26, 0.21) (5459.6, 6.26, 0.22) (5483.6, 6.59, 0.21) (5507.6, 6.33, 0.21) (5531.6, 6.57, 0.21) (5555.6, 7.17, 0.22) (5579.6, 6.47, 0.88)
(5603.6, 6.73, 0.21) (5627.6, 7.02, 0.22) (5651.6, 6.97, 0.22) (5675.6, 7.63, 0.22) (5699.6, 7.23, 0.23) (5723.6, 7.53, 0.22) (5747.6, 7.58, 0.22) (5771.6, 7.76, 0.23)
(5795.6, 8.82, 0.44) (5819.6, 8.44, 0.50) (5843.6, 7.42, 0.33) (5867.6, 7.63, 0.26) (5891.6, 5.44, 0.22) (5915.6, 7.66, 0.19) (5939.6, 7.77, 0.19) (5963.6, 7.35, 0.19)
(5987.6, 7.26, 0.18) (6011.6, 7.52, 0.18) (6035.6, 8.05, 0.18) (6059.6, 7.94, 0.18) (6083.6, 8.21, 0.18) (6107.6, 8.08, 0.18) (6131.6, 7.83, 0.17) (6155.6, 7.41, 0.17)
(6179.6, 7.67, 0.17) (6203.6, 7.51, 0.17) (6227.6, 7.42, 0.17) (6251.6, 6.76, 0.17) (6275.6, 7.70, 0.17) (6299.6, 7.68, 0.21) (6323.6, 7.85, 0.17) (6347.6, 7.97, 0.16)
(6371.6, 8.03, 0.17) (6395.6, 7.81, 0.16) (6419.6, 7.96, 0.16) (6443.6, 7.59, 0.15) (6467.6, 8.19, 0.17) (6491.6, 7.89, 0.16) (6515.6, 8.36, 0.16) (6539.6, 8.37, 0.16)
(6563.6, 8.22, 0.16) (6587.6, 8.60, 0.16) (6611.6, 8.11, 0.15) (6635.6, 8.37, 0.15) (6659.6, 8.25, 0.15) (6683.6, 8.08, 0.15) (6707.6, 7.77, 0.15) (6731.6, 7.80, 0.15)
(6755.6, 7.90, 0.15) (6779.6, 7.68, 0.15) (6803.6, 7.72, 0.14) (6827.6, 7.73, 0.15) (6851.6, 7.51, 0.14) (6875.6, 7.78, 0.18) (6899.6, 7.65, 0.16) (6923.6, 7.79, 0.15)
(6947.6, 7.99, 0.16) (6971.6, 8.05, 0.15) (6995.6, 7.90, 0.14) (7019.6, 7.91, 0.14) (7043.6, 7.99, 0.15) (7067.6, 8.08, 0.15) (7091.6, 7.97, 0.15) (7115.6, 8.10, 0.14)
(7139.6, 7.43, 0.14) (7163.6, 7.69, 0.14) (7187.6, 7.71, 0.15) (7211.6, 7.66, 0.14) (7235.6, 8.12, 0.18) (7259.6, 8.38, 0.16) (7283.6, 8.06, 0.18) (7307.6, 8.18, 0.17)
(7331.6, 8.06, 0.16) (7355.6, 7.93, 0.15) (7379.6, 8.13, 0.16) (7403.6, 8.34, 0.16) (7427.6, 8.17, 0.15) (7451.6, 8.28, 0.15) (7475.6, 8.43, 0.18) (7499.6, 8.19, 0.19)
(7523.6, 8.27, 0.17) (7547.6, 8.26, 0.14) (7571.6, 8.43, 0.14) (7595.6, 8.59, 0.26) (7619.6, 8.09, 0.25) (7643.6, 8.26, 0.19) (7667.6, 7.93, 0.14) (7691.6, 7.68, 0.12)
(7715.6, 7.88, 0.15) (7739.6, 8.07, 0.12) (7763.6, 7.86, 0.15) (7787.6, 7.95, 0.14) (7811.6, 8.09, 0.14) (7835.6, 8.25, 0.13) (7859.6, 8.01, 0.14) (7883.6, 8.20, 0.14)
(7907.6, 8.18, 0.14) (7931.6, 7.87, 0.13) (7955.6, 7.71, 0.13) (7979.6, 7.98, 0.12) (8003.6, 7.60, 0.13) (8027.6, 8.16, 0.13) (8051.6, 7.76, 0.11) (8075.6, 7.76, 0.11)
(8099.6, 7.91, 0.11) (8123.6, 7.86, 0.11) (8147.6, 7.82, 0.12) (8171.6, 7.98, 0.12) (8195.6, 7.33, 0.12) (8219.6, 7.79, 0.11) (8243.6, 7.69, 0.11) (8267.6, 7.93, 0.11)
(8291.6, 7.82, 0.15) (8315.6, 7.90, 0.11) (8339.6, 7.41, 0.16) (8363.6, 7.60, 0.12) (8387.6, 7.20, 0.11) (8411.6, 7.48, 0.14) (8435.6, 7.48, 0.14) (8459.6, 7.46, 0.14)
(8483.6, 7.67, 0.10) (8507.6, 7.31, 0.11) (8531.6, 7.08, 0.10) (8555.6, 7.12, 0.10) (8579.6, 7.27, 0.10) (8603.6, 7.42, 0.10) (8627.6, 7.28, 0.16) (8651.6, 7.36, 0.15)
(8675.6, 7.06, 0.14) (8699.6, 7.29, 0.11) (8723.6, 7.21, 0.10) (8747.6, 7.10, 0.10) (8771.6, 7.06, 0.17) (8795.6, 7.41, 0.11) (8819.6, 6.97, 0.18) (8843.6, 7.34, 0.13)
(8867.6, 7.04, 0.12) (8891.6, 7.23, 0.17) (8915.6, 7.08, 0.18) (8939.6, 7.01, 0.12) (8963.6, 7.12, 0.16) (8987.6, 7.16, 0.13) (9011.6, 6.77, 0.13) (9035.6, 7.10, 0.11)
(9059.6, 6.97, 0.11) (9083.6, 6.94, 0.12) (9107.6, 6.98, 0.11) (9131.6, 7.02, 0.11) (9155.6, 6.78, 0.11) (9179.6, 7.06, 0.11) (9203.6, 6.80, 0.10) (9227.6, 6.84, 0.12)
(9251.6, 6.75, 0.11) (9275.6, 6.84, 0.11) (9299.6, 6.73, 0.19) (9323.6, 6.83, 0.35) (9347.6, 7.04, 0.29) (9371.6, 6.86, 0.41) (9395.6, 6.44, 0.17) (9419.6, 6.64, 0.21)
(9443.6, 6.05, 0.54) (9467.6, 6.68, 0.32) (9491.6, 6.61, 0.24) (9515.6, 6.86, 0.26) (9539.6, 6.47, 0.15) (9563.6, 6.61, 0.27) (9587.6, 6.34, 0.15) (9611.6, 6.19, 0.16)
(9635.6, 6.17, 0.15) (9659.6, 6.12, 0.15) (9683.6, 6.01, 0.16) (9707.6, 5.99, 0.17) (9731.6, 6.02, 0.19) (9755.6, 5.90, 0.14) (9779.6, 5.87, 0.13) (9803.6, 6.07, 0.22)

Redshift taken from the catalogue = 0.00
